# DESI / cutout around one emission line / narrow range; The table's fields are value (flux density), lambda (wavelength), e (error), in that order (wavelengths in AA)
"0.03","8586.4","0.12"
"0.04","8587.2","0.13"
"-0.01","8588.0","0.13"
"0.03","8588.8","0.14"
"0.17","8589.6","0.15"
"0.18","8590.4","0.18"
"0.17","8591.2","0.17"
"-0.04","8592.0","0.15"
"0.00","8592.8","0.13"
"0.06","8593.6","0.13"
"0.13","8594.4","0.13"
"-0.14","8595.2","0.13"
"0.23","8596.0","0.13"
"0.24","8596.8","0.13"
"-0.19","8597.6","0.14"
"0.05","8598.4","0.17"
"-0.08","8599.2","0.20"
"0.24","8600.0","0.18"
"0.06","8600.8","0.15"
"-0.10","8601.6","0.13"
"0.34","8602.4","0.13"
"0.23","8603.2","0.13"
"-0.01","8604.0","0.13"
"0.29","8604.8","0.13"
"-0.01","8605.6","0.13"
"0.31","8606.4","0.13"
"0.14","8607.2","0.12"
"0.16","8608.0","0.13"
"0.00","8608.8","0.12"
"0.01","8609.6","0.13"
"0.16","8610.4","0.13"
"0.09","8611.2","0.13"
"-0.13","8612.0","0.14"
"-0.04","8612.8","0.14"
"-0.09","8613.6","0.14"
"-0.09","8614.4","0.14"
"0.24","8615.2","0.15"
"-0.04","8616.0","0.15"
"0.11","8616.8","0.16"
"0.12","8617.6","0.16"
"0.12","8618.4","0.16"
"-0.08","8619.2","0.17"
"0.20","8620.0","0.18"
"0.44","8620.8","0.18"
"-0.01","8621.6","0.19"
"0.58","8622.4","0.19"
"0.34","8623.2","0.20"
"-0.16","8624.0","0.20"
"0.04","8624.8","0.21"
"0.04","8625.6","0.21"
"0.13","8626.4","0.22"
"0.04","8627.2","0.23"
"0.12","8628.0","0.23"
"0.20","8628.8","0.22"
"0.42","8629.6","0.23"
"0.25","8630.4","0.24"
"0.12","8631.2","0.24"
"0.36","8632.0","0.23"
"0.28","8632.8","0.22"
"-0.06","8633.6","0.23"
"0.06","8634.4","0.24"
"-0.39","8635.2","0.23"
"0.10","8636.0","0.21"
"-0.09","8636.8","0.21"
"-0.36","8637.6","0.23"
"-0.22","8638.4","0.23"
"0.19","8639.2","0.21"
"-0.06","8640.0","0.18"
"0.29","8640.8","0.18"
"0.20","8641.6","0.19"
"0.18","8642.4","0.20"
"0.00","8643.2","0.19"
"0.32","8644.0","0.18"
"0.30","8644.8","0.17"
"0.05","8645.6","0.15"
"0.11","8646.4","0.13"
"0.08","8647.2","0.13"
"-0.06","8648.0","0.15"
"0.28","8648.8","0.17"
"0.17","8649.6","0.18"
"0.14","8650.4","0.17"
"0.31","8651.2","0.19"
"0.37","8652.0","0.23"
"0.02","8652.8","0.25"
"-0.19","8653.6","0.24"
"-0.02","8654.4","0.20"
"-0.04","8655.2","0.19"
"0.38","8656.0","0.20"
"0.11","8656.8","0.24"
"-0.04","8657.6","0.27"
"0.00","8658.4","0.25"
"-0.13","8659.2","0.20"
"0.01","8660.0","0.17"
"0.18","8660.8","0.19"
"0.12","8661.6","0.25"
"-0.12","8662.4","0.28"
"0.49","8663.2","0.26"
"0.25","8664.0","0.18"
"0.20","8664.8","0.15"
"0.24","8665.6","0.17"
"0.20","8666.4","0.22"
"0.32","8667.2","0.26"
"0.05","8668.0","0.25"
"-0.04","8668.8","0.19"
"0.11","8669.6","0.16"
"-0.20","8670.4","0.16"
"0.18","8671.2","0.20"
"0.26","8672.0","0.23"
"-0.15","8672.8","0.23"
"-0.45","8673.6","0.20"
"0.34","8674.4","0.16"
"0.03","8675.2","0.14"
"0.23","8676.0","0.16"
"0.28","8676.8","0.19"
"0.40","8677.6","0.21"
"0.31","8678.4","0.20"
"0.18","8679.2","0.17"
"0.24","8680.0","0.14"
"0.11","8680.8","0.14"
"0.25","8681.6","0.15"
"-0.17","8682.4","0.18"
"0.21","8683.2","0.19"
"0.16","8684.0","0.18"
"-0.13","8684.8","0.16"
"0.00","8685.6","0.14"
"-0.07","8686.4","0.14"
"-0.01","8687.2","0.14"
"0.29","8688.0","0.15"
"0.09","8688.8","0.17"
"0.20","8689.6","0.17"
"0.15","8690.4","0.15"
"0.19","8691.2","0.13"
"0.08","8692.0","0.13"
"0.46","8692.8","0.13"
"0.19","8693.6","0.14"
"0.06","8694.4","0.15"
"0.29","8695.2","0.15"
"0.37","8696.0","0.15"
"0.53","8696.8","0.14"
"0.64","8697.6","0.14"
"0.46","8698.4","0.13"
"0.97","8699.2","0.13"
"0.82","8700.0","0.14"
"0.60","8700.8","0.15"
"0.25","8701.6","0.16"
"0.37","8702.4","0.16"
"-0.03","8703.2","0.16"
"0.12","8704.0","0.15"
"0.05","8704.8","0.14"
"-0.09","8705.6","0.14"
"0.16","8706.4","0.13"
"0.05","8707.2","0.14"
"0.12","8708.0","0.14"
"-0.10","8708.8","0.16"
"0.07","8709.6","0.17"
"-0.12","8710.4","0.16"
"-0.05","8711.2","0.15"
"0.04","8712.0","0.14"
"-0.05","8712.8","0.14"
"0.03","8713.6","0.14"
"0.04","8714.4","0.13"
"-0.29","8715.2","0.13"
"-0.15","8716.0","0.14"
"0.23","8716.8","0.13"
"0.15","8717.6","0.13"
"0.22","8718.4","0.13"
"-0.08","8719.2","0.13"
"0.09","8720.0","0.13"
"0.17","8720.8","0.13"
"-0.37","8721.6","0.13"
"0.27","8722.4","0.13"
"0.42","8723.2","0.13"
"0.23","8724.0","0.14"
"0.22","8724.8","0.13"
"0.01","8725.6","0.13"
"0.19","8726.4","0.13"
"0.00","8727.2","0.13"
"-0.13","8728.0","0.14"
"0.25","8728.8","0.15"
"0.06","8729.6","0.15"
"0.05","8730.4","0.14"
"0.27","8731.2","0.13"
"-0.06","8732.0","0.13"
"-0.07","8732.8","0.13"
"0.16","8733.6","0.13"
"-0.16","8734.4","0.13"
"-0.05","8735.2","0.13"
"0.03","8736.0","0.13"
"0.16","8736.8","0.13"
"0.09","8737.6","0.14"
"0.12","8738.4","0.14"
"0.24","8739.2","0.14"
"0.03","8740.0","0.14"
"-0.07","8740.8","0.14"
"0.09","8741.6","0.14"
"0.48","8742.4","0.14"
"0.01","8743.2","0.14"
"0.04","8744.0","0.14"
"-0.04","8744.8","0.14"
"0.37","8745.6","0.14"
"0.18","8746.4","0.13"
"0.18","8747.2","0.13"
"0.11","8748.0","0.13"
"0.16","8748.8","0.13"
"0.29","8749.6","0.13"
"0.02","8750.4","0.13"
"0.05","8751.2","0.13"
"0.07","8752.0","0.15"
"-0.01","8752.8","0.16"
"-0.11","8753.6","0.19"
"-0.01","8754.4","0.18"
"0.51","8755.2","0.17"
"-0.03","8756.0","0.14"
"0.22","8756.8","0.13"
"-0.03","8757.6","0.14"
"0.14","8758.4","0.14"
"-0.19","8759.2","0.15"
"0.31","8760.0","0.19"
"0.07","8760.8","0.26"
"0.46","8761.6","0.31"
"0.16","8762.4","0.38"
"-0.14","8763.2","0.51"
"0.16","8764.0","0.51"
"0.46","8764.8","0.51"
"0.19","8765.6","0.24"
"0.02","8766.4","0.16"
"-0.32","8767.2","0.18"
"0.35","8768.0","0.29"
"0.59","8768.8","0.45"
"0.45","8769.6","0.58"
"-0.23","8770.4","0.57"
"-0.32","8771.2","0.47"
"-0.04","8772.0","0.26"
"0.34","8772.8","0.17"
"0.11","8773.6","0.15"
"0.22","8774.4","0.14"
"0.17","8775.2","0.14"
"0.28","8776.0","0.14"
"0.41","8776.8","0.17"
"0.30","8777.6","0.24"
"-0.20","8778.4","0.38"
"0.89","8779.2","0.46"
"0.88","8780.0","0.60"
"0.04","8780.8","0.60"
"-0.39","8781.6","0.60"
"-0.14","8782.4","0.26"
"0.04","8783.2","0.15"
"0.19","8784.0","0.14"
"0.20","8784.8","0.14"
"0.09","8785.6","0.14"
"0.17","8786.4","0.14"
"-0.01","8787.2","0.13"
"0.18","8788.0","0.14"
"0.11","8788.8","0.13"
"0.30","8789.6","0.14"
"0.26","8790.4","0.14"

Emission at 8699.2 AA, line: H-gamma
